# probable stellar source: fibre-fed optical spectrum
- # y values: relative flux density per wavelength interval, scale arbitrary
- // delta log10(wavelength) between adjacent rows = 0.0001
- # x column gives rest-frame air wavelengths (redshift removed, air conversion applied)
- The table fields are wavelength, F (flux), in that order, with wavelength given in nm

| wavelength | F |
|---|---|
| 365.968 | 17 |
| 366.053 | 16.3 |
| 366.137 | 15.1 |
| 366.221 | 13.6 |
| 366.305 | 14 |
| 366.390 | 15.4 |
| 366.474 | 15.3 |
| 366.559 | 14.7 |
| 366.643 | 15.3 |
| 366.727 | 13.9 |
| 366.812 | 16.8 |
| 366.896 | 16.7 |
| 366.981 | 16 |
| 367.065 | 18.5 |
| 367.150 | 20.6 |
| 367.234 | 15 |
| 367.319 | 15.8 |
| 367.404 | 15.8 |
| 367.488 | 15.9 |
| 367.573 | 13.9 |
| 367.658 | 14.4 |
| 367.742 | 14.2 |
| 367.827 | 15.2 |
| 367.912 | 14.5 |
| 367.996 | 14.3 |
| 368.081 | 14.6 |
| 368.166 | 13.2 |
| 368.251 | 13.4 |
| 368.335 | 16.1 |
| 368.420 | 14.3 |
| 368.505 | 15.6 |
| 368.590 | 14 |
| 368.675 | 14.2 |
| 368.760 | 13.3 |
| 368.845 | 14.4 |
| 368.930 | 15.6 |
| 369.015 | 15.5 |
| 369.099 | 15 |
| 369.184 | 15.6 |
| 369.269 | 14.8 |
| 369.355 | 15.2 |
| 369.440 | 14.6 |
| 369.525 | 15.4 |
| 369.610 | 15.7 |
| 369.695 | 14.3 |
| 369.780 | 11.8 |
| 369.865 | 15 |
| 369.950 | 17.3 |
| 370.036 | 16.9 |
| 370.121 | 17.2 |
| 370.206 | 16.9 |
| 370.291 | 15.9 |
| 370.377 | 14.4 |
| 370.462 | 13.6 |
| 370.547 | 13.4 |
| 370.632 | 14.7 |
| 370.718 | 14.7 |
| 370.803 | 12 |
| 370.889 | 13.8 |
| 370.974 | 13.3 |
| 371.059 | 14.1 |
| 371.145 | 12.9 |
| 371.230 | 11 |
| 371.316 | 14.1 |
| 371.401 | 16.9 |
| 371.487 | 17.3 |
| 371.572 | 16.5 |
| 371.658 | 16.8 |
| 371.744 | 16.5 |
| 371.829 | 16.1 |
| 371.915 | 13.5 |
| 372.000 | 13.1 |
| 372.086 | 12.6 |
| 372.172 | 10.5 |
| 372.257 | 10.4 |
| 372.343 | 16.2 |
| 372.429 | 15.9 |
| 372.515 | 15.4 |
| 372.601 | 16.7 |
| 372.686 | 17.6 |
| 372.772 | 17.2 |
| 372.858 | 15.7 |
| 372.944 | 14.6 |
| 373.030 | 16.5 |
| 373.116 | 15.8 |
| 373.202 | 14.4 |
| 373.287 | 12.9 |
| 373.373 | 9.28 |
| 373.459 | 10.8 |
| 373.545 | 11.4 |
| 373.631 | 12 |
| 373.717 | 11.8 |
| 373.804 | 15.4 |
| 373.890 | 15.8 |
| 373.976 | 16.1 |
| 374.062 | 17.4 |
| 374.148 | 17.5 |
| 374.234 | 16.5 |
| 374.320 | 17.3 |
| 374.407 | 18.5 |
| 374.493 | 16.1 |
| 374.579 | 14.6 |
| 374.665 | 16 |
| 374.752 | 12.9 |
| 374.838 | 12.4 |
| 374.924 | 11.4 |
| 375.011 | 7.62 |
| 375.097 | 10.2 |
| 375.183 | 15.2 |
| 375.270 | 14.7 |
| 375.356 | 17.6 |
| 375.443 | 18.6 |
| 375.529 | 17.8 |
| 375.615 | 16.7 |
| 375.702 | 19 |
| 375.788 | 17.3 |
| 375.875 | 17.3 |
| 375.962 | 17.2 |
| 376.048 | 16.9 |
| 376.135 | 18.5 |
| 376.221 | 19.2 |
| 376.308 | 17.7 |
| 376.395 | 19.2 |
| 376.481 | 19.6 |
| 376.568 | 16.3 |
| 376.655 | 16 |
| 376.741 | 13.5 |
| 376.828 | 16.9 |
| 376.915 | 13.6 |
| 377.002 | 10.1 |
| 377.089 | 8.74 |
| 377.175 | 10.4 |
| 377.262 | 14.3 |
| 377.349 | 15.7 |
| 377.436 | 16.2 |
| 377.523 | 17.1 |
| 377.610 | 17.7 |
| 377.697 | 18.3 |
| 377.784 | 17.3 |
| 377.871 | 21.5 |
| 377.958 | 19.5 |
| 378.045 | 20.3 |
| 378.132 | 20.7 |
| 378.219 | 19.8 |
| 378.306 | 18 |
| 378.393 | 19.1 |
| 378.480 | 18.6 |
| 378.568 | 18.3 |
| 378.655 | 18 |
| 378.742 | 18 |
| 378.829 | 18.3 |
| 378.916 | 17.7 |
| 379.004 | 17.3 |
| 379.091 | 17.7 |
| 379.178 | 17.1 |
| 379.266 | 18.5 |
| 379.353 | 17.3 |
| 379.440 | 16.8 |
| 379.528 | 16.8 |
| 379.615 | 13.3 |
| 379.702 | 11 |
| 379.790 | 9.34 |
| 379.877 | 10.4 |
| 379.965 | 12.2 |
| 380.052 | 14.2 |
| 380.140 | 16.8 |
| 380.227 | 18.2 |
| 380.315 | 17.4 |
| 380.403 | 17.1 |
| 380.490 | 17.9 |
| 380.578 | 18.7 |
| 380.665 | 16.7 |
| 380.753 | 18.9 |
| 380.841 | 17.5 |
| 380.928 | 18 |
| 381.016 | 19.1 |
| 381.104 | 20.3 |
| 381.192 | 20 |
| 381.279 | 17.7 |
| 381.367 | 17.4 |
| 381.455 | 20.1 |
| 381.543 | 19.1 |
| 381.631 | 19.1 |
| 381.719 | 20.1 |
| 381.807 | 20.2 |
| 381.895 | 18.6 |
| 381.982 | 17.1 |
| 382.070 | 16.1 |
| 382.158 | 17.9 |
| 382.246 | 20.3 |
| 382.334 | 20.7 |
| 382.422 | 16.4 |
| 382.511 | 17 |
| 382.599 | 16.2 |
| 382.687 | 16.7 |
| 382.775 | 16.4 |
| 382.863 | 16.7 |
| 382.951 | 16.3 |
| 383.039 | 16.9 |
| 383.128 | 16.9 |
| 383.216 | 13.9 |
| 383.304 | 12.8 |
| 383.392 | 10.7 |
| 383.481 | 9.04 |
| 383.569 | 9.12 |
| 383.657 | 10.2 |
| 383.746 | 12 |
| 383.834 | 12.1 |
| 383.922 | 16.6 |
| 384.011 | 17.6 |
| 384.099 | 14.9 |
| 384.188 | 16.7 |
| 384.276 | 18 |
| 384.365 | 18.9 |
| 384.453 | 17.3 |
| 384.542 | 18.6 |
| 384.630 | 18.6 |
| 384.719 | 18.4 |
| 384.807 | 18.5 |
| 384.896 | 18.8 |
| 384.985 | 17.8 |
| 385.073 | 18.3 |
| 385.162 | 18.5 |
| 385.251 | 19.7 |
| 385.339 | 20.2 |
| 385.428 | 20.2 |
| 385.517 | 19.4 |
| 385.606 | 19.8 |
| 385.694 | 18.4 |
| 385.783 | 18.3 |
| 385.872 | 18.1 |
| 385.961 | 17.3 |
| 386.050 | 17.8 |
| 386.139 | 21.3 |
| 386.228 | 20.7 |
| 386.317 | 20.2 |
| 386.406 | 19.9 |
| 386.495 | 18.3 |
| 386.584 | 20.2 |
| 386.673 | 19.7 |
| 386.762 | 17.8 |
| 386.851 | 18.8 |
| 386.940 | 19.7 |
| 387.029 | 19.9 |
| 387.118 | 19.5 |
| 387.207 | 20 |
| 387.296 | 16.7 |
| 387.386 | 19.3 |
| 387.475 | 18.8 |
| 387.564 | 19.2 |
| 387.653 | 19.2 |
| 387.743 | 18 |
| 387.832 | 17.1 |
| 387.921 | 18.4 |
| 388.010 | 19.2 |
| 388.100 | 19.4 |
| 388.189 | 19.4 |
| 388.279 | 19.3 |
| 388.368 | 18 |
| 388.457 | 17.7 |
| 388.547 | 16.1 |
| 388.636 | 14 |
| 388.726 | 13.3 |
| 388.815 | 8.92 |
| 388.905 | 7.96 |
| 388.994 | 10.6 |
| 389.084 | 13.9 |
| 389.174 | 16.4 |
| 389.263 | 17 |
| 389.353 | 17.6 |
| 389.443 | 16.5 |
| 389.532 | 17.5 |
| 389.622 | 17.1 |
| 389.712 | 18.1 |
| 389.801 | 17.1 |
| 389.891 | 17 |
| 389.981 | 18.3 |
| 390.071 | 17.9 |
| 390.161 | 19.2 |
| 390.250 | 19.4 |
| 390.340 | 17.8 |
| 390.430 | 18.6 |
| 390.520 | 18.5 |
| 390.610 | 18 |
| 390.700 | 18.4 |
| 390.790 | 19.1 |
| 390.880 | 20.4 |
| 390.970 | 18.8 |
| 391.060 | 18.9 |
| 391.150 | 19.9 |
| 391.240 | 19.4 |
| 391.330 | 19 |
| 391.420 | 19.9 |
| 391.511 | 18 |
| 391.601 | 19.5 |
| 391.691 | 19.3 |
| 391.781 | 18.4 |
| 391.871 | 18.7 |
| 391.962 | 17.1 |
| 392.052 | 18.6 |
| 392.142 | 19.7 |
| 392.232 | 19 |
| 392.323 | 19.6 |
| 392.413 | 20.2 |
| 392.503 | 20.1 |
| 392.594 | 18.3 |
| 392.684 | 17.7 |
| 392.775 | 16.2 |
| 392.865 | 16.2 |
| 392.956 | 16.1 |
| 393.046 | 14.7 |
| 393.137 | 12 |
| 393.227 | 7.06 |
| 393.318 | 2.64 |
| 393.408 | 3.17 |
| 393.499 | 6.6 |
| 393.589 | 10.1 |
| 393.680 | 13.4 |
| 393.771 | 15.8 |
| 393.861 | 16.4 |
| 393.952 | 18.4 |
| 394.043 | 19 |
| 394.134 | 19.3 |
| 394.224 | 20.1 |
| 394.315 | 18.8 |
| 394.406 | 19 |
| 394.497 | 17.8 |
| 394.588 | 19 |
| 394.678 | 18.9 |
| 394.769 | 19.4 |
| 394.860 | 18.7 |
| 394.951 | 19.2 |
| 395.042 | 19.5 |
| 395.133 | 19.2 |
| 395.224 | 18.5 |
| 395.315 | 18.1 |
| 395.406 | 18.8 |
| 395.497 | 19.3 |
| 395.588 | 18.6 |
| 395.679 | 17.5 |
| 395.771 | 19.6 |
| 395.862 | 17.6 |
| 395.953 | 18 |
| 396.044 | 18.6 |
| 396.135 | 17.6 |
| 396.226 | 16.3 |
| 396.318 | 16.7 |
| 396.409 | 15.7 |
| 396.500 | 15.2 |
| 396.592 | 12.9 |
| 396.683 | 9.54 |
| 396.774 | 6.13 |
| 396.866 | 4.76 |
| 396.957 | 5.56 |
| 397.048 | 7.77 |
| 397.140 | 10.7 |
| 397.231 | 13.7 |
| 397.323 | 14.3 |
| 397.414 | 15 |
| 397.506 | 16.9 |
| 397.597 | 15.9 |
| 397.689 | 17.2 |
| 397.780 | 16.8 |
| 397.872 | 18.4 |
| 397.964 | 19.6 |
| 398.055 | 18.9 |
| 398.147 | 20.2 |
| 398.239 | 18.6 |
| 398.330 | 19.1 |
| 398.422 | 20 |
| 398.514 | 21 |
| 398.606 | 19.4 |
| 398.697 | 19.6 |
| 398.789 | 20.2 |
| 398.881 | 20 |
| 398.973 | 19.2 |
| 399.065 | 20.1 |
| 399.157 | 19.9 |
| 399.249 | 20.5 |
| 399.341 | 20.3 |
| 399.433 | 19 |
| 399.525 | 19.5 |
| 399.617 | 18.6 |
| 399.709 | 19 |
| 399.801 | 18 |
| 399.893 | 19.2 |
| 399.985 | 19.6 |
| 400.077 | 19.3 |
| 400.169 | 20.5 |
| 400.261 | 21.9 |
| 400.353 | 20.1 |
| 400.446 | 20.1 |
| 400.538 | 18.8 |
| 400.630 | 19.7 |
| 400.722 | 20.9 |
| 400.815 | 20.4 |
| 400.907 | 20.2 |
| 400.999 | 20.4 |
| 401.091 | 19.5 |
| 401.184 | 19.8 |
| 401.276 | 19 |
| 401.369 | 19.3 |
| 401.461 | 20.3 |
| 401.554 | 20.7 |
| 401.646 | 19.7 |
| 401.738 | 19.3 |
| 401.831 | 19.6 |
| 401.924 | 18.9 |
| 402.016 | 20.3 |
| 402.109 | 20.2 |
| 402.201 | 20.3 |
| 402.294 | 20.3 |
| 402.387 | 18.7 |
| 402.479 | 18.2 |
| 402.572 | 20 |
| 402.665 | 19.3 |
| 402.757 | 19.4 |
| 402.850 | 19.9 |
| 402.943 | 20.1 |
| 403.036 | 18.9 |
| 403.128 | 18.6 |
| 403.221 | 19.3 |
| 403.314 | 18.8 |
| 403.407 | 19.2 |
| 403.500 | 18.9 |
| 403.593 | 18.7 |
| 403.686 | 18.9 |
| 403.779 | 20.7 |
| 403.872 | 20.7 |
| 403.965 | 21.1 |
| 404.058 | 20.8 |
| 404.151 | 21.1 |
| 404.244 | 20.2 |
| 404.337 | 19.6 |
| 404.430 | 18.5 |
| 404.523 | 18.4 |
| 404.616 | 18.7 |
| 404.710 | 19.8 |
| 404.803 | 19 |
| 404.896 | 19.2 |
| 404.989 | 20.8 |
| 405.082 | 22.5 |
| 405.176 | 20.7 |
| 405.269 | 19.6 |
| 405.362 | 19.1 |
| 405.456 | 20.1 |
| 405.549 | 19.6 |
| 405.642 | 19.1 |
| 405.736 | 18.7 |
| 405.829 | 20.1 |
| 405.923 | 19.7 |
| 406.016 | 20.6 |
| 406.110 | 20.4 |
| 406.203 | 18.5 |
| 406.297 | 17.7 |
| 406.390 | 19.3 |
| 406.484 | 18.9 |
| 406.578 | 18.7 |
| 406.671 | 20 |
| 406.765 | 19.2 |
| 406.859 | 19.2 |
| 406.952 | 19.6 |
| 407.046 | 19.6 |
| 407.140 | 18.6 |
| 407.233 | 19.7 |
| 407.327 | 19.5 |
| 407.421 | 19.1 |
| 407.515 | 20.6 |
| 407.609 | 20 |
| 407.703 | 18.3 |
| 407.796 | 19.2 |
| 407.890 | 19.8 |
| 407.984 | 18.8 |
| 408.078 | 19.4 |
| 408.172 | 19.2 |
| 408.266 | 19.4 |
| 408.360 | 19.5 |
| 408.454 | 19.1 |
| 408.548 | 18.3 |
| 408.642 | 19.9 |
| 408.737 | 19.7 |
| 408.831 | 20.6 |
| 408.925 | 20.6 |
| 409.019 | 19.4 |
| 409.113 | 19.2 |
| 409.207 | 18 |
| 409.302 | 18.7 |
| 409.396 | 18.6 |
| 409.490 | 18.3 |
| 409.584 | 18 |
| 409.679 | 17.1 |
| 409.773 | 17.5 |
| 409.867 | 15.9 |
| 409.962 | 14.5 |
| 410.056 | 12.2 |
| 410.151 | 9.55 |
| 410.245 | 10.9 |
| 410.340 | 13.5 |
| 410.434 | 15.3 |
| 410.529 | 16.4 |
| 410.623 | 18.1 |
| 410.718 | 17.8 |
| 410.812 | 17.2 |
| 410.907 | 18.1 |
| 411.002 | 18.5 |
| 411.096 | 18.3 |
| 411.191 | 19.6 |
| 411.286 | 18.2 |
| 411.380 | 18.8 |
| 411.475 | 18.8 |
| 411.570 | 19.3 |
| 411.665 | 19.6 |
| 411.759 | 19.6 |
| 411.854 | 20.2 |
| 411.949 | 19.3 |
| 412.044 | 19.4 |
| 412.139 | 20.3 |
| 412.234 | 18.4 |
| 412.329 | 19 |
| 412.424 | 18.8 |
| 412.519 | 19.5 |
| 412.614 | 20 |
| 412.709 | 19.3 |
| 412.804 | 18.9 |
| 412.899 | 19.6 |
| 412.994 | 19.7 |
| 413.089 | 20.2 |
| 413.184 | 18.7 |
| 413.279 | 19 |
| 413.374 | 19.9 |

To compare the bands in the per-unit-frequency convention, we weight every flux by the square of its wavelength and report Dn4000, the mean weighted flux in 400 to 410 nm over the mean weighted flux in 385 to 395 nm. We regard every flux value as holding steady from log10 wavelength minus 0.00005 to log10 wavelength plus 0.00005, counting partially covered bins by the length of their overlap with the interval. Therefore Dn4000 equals 1.20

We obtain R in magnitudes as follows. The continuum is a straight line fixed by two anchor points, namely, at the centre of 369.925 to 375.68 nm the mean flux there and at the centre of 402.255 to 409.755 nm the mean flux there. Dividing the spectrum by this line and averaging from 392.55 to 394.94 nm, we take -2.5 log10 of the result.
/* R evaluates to 0.16 mag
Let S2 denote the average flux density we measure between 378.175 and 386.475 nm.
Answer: 17.2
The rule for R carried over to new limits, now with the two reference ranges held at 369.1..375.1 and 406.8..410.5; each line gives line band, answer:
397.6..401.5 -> -0.139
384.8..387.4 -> -0.199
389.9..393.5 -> -0.045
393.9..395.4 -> -0.134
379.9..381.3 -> -0.136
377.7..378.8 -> -0.248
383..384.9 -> 0.035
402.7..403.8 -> -0.101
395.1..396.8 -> 0.014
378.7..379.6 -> -0.144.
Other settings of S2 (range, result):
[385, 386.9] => 19.2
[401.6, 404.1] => 19.6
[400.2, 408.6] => 19.6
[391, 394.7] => 16.6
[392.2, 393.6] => 13.8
